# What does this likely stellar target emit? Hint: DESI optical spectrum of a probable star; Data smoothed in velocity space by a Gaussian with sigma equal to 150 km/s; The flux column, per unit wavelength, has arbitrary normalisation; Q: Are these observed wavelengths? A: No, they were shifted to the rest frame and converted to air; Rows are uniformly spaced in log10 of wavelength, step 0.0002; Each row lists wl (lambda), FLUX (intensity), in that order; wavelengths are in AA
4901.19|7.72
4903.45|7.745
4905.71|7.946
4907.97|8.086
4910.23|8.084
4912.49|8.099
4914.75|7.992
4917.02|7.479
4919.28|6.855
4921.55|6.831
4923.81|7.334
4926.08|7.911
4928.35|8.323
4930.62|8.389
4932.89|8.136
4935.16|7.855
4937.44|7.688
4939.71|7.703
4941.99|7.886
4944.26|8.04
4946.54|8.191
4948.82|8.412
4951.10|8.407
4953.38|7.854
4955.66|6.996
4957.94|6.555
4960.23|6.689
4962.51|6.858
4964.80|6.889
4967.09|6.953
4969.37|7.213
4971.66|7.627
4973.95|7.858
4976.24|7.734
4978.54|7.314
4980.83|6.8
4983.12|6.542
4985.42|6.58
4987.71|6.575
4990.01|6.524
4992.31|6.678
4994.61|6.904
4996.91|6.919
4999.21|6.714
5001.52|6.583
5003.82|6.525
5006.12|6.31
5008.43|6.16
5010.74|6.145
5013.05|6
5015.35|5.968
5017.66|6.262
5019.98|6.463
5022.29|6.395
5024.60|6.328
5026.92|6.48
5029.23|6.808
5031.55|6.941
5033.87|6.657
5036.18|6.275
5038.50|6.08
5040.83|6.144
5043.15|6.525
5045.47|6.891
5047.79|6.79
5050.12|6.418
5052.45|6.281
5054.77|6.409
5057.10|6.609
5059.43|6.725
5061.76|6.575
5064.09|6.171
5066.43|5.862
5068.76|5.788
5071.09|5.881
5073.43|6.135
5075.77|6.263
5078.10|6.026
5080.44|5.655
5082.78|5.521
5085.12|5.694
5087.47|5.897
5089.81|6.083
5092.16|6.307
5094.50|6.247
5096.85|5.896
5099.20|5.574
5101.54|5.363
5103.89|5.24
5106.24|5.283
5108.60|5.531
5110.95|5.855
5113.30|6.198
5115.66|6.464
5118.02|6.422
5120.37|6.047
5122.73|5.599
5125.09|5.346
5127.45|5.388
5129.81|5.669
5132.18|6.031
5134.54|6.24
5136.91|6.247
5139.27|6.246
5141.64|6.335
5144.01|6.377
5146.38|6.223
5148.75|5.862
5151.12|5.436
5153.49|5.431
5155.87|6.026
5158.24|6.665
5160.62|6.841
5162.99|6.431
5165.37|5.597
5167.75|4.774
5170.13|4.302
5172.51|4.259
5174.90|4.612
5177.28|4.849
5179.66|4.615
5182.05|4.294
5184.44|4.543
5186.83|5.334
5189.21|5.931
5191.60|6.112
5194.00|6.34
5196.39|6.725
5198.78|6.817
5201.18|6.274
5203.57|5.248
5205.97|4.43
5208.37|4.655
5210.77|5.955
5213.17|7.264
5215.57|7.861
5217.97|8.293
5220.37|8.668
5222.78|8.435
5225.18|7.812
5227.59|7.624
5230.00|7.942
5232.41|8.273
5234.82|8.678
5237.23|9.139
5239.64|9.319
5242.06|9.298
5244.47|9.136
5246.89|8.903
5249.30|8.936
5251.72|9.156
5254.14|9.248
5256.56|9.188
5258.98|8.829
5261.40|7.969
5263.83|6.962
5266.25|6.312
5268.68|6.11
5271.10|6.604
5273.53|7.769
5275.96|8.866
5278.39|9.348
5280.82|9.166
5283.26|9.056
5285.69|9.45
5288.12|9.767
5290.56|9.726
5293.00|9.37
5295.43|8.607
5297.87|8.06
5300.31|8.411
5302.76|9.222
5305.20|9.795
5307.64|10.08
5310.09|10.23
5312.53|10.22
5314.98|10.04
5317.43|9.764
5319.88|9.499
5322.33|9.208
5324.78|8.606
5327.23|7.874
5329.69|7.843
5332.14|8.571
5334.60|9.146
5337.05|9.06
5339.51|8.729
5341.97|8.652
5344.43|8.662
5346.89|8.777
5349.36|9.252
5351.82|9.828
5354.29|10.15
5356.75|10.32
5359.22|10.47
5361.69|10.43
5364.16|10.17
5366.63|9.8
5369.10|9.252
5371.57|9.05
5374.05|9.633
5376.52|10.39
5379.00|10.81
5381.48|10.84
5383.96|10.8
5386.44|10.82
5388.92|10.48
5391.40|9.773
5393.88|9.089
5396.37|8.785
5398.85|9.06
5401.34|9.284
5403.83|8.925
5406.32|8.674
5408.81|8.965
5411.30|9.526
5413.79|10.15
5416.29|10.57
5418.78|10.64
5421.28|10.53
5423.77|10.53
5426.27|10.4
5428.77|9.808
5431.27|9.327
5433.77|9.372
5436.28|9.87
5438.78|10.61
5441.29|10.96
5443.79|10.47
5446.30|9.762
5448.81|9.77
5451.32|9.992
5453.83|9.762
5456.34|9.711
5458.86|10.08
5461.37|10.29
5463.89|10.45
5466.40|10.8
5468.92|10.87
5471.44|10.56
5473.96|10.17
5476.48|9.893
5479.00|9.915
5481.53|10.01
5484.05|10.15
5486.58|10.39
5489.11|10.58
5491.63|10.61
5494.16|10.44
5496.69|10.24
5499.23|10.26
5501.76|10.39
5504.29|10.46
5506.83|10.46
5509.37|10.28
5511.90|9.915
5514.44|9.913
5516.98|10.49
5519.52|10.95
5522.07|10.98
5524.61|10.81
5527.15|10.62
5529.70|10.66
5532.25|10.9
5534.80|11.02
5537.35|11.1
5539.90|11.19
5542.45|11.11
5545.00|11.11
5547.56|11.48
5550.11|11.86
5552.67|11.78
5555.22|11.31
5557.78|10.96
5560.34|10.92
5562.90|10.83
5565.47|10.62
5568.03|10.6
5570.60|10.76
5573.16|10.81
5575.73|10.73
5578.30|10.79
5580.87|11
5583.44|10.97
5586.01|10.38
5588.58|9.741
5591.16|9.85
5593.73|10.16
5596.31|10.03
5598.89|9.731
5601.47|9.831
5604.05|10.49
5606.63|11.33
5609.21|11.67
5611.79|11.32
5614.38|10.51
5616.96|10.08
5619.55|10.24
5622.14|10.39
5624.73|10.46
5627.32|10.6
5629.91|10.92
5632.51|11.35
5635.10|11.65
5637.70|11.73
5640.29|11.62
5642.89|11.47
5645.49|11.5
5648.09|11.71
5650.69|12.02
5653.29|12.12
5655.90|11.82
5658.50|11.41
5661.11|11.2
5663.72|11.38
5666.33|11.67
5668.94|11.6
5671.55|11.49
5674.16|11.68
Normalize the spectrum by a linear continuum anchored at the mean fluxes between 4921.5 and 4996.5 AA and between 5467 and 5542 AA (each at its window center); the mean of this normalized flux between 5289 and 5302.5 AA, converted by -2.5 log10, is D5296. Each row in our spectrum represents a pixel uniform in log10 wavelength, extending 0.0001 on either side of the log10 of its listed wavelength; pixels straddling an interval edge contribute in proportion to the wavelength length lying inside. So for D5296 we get 0.05 mag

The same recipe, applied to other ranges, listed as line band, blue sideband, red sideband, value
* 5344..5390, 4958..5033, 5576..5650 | -0.10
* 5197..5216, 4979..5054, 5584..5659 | 0.29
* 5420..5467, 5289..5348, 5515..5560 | 0.01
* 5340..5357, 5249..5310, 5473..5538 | -0.01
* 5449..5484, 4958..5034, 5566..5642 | -0.04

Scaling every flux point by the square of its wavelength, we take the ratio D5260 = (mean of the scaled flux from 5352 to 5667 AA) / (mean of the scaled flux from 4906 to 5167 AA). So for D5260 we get 1.9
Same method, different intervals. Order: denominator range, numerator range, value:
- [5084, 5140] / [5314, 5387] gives 1.78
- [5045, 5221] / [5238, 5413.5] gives 1.67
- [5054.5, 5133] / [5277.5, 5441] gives 1.79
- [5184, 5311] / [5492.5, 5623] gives 1.50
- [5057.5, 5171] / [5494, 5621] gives 2.13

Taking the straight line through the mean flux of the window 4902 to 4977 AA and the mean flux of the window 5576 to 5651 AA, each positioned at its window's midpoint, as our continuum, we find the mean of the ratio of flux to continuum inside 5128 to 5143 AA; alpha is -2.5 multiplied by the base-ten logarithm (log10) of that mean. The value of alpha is 0.37 mag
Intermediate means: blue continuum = 7.65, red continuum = 10.8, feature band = 6.1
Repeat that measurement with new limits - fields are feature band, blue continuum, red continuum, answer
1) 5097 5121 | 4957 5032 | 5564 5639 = 0.27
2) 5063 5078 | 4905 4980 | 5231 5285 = 0.31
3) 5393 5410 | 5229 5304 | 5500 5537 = 0.08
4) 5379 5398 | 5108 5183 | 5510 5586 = -0.15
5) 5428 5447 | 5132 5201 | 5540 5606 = -0.11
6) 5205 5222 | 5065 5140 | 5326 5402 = 0.10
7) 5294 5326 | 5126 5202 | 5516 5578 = -0.21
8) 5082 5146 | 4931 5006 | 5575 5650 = 0.34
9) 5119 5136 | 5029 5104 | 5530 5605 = 0.17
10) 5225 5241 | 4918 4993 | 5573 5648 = 0.05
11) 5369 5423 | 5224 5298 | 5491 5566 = -0.02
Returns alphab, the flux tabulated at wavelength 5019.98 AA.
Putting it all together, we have 6.463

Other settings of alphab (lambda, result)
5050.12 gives 6.418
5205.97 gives 4.43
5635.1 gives 11.65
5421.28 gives 10.53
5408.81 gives 8.965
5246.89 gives 8.903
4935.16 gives 7.855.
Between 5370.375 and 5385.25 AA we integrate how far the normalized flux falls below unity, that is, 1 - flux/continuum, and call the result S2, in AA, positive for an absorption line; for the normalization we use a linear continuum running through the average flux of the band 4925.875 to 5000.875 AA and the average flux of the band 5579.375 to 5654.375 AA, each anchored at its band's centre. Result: -1.05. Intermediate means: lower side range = 7.37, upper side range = 10.9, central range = 10.3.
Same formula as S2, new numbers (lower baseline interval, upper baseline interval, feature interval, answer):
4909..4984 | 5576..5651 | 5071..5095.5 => 6.70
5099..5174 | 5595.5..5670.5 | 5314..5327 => -2.57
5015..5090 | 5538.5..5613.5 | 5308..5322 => -2.24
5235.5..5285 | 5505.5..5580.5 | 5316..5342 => 0.65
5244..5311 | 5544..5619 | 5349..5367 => -1.66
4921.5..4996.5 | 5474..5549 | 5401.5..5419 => 0.75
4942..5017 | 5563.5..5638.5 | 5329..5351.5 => 0.74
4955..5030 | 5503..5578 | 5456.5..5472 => -0.27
